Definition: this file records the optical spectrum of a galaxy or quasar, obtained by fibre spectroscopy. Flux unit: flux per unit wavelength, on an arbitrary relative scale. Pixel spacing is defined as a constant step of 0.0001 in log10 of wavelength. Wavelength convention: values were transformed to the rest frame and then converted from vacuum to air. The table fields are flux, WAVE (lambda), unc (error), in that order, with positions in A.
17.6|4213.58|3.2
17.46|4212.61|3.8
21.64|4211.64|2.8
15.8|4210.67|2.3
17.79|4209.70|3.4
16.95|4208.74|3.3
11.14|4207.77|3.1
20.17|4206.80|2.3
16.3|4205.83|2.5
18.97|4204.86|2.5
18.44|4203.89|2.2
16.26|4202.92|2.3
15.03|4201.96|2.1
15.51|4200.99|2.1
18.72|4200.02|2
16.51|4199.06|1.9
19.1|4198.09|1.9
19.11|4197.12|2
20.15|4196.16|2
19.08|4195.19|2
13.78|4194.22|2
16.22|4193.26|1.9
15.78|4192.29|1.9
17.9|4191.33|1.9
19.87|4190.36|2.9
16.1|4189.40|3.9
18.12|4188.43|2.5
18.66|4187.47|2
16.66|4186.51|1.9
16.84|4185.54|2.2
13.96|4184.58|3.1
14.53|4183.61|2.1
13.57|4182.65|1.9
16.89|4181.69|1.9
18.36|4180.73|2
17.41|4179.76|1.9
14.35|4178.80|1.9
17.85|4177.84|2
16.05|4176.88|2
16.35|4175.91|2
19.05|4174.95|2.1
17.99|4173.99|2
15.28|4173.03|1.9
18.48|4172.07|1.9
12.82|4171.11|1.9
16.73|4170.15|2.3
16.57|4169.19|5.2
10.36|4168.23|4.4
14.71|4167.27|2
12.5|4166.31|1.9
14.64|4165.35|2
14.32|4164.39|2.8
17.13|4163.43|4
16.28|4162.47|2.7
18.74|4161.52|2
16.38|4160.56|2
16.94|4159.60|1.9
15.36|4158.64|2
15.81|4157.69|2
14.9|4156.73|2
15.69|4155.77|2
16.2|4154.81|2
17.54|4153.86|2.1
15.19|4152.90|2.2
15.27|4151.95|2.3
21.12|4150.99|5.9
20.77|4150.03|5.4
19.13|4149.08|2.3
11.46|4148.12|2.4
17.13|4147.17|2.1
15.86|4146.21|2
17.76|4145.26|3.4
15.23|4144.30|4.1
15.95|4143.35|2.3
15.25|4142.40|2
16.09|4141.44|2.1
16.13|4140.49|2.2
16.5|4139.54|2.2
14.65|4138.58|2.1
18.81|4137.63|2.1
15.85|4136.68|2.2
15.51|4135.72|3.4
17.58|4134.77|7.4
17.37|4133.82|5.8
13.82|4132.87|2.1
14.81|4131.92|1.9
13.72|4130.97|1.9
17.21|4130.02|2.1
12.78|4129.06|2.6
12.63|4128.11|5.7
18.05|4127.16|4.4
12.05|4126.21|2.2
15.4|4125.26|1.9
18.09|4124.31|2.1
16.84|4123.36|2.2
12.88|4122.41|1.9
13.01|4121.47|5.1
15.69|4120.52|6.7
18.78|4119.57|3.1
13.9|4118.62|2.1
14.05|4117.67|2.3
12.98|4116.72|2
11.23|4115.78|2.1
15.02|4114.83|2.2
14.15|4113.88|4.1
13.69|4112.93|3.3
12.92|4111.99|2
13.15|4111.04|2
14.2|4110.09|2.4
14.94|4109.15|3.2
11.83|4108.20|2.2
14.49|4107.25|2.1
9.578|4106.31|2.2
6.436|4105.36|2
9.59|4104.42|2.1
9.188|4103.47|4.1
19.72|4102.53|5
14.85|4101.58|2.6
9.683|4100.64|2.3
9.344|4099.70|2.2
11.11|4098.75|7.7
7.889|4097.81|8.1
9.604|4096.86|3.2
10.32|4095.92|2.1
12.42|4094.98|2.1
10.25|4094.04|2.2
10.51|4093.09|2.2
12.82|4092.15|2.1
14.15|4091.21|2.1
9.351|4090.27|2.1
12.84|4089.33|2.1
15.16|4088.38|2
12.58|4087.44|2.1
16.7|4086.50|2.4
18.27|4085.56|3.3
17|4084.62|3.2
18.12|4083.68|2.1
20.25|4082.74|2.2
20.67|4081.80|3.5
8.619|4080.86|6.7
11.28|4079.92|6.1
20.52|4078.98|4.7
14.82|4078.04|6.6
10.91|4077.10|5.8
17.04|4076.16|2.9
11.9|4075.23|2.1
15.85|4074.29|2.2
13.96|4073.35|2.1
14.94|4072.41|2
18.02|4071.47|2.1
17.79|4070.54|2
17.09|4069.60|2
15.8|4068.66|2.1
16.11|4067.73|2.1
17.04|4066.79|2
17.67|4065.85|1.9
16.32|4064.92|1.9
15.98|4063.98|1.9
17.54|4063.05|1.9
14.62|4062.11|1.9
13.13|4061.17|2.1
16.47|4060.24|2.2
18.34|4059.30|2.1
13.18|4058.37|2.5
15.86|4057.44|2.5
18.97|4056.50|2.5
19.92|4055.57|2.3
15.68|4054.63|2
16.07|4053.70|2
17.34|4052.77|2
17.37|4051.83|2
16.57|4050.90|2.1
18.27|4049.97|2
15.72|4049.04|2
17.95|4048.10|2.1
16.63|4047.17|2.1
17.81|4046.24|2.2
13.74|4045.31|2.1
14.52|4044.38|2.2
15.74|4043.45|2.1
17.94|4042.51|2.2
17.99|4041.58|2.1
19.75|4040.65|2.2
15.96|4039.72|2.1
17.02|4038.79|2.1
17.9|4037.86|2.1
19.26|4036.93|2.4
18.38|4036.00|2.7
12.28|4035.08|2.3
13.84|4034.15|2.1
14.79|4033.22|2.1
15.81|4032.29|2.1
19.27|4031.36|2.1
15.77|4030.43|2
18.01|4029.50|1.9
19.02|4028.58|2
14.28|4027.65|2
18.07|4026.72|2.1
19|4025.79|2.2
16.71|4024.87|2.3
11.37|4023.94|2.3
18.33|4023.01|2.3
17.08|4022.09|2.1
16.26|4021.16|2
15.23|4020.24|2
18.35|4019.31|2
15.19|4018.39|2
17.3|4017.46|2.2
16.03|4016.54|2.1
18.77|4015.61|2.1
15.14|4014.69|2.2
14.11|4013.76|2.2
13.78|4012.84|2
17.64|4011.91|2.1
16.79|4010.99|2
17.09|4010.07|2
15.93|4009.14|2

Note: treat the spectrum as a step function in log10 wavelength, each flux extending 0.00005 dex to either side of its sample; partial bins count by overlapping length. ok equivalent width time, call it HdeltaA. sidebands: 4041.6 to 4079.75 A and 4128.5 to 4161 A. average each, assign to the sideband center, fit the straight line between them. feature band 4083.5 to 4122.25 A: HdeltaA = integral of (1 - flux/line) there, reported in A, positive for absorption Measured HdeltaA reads 7.8 A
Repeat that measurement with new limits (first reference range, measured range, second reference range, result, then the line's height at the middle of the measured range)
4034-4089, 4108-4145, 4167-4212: 3.49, 16.5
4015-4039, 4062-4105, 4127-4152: 5.70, 16.4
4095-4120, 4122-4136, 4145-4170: -1.29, 14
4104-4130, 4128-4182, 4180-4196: -2.73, 15.3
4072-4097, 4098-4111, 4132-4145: 2.62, 14.9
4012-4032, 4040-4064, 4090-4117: -2.95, 14.8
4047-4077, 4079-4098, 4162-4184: 2.95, 16.2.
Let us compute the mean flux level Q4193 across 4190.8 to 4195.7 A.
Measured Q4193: 16.6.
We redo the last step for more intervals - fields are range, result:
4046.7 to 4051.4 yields 17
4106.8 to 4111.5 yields 13.7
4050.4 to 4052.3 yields 17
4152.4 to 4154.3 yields 16.3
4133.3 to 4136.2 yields 16.8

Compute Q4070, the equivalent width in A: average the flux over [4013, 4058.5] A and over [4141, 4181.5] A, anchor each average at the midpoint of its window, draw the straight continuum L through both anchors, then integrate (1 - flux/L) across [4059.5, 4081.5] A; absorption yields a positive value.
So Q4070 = 1.45 A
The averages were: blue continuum 16.7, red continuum 16.2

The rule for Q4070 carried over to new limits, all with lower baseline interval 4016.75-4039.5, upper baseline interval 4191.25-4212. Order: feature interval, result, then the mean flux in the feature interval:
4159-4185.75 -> 1.97 A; 15.9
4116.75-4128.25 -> 1.26 A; 15.1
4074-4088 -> 0.97 A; 15.6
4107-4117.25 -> 2.07 A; 13.5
